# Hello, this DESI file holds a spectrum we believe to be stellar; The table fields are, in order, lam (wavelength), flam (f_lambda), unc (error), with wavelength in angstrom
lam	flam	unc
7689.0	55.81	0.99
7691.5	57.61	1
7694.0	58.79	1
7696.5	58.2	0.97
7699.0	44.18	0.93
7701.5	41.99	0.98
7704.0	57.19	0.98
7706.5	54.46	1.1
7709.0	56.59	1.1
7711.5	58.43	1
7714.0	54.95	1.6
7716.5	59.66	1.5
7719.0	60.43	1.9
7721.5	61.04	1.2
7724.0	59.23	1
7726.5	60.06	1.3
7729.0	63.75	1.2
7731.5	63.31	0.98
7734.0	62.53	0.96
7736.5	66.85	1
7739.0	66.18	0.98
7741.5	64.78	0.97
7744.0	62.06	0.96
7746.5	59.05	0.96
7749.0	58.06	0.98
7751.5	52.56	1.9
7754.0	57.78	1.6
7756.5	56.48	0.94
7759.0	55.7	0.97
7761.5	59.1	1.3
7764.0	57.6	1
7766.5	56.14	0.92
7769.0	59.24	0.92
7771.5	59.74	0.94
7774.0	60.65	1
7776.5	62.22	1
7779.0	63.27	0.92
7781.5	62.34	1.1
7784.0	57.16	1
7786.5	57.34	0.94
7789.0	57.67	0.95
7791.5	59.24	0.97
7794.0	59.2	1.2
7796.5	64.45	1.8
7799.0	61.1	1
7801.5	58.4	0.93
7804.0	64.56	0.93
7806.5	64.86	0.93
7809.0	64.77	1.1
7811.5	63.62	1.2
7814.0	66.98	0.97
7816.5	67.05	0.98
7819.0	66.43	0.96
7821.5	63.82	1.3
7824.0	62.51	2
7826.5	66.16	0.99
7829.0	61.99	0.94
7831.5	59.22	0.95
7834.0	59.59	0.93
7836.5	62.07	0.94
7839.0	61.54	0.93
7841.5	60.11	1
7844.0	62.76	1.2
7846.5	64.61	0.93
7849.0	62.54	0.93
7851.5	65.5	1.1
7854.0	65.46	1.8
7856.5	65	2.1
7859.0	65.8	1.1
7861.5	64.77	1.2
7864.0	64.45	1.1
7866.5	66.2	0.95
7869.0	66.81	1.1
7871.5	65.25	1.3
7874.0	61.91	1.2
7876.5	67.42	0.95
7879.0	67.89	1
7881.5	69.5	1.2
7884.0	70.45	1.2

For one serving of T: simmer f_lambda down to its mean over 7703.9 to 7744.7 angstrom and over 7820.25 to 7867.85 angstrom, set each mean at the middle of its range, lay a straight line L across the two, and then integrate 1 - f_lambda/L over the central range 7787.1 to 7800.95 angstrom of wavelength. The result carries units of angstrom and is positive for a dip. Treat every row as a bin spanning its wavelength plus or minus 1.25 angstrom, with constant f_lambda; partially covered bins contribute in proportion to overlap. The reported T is 0.5 angstrom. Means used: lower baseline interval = 60.8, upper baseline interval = 63.4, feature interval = 60.1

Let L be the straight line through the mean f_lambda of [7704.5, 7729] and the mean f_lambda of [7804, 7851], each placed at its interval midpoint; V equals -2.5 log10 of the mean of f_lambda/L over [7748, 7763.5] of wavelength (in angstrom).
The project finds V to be 0.07 mag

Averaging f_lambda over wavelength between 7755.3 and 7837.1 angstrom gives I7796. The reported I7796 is 61.2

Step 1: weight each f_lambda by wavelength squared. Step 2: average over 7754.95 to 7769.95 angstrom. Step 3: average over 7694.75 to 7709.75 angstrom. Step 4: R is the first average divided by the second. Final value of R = 1.1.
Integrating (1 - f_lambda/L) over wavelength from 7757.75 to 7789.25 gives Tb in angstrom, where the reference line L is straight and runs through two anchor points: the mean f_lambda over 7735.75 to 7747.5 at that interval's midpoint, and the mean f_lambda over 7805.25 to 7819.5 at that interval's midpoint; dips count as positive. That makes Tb 2.7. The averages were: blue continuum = 63.8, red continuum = 65.6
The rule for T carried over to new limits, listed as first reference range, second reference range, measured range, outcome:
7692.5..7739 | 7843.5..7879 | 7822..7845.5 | 0.7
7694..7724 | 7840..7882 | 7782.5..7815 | -0.2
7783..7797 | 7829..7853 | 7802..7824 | -1.7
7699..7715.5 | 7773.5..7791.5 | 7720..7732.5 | -1.5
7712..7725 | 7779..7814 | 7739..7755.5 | 0.1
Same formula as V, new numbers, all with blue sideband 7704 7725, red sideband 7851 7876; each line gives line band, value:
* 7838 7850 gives 0.03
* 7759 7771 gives 0.05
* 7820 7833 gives 0.01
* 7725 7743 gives -0.09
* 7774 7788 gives 0.01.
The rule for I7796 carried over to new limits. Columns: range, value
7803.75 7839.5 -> 63.7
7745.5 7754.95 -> 56.8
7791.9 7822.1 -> 63.6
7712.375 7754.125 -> 60.8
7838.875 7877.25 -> 64.4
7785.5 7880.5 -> 63.4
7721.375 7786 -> 60.2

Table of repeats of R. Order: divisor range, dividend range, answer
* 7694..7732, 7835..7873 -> 1.17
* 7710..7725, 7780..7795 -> 1.02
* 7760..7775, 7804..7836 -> 1.10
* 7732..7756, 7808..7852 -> 1.06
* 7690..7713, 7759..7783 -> 1.12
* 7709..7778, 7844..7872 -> 1.12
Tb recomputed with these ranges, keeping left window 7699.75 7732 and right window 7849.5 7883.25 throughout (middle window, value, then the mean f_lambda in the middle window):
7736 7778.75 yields 0.08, 59.6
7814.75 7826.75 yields -0.36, 65.2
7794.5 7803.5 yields 0.10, 61.4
